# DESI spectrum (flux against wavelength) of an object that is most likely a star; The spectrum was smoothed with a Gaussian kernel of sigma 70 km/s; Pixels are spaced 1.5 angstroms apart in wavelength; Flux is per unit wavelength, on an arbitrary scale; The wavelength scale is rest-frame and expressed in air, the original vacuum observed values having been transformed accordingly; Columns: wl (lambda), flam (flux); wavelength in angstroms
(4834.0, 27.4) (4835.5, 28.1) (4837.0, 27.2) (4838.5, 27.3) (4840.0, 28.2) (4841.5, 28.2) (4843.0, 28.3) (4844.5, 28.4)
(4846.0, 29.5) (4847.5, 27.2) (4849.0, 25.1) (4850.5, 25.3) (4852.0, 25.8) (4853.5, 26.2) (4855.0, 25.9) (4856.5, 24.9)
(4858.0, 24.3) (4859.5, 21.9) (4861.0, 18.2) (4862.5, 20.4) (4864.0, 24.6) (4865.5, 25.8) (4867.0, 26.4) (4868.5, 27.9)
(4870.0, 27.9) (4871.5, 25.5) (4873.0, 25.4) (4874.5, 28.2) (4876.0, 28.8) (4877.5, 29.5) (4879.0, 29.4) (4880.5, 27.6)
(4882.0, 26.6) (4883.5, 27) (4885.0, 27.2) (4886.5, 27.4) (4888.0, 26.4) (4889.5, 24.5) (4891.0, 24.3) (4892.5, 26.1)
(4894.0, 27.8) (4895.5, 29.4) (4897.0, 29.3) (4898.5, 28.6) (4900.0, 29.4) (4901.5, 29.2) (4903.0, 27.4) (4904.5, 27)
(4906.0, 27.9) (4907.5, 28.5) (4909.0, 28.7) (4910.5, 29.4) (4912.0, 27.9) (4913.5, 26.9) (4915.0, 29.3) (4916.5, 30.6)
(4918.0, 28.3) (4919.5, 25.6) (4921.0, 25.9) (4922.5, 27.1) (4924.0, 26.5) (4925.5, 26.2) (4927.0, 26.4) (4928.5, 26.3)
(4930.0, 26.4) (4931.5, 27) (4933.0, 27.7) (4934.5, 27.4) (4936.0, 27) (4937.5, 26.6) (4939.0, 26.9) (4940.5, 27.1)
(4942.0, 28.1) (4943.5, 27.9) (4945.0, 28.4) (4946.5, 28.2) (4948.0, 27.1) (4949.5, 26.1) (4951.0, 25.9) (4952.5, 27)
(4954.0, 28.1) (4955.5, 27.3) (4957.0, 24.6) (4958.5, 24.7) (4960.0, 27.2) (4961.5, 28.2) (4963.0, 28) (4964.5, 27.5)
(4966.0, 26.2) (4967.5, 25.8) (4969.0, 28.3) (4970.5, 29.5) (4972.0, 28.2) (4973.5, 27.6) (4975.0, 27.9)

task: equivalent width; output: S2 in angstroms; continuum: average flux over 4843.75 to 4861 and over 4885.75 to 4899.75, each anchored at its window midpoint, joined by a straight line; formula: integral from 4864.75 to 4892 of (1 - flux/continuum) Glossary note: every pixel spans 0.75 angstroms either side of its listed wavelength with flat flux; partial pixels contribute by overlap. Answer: -0.4 angstroms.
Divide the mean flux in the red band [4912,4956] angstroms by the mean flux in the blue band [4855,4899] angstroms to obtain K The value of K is 1.04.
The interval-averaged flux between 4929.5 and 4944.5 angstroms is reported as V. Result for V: 27.2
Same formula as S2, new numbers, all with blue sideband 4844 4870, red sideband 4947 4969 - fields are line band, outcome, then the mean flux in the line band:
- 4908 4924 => -1.1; 27.9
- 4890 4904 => -1.1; 27.9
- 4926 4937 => -0.2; 26.9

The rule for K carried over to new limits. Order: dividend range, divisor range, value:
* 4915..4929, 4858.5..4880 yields 1.05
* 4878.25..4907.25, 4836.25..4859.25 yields 1.03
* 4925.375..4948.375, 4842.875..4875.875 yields 1.06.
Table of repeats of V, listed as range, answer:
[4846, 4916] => 26.7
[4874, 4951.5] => 27.5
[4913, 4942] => 27.1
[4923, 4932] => 26.5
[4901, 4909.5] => 28.1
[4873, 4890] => 27.5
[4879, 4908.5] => 27.5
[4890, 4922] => 27.9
